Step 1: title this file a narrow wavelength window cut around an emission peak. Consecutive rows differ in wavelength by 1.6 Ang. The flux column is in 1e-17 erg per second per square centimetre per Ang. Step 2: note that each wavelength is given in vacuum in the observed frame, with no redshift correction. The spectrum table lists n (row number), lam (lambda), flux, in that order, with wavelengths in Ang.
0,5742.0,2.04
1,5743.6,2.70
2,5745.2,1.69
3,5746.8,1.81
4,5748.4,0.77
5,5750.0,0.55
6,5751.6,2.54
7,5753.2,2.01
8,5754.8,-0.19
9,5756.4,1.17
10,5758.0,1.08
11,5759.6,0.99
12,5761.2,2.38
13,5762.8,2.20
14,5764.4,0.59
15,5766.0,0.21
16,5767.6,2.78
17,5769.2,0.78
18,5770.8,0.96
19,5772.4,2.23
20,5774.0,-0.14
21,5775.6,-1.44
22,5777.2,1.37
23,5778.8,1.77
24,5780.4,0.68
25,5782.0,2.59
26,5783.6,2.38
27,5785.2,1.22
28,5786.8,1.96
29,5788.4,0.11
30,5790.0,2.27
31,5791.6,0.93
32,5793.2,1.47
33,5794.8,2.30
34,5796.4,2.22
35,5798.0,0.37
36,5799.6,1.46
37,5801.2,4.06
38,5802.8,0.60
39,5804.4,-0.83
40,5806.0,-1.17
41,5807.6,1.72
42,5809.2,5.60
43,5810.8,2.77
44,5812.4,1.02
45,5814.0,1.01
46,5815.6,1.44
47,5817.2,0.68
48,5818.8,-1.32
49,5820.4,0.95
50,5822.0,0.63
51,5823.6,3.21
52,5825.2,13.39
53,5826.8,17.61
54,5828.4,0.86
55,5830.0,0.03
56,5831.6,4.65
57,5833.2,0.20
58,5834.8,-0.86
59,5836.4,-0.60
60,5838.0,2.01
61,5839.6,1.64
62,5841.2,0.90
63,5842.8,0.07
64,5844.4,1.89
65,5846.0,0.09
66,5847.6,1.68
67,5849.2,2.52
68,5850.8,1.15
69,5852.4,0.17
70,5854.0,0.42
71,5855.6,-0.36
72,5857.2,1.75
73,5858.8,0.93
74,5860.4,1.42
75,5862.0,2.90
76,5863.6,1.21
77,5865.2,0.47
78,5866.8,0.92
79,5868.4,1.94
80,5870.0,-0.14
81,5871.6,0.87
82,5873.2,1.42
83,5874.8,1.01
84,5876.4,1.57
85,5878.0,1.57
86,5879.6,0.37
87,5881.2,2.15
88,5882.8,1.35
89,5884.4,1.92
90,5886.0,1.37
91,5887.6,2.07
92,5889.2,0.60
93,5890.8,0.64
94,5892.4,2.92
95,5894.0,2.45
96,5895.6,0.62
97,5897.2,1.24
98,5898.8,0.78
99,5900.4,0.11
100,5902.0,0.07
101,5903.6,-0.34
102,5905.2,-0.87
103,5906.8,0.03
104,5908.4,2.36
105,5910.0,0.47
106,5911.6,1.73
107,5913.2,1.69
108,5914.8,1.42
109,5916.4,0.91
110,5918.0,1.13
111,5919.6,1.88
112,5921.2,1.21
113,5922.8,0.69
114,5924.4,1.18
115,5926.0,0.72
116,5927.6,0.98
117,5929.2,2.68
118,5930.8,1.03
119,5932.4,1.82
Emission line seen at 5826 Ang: Hbeta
